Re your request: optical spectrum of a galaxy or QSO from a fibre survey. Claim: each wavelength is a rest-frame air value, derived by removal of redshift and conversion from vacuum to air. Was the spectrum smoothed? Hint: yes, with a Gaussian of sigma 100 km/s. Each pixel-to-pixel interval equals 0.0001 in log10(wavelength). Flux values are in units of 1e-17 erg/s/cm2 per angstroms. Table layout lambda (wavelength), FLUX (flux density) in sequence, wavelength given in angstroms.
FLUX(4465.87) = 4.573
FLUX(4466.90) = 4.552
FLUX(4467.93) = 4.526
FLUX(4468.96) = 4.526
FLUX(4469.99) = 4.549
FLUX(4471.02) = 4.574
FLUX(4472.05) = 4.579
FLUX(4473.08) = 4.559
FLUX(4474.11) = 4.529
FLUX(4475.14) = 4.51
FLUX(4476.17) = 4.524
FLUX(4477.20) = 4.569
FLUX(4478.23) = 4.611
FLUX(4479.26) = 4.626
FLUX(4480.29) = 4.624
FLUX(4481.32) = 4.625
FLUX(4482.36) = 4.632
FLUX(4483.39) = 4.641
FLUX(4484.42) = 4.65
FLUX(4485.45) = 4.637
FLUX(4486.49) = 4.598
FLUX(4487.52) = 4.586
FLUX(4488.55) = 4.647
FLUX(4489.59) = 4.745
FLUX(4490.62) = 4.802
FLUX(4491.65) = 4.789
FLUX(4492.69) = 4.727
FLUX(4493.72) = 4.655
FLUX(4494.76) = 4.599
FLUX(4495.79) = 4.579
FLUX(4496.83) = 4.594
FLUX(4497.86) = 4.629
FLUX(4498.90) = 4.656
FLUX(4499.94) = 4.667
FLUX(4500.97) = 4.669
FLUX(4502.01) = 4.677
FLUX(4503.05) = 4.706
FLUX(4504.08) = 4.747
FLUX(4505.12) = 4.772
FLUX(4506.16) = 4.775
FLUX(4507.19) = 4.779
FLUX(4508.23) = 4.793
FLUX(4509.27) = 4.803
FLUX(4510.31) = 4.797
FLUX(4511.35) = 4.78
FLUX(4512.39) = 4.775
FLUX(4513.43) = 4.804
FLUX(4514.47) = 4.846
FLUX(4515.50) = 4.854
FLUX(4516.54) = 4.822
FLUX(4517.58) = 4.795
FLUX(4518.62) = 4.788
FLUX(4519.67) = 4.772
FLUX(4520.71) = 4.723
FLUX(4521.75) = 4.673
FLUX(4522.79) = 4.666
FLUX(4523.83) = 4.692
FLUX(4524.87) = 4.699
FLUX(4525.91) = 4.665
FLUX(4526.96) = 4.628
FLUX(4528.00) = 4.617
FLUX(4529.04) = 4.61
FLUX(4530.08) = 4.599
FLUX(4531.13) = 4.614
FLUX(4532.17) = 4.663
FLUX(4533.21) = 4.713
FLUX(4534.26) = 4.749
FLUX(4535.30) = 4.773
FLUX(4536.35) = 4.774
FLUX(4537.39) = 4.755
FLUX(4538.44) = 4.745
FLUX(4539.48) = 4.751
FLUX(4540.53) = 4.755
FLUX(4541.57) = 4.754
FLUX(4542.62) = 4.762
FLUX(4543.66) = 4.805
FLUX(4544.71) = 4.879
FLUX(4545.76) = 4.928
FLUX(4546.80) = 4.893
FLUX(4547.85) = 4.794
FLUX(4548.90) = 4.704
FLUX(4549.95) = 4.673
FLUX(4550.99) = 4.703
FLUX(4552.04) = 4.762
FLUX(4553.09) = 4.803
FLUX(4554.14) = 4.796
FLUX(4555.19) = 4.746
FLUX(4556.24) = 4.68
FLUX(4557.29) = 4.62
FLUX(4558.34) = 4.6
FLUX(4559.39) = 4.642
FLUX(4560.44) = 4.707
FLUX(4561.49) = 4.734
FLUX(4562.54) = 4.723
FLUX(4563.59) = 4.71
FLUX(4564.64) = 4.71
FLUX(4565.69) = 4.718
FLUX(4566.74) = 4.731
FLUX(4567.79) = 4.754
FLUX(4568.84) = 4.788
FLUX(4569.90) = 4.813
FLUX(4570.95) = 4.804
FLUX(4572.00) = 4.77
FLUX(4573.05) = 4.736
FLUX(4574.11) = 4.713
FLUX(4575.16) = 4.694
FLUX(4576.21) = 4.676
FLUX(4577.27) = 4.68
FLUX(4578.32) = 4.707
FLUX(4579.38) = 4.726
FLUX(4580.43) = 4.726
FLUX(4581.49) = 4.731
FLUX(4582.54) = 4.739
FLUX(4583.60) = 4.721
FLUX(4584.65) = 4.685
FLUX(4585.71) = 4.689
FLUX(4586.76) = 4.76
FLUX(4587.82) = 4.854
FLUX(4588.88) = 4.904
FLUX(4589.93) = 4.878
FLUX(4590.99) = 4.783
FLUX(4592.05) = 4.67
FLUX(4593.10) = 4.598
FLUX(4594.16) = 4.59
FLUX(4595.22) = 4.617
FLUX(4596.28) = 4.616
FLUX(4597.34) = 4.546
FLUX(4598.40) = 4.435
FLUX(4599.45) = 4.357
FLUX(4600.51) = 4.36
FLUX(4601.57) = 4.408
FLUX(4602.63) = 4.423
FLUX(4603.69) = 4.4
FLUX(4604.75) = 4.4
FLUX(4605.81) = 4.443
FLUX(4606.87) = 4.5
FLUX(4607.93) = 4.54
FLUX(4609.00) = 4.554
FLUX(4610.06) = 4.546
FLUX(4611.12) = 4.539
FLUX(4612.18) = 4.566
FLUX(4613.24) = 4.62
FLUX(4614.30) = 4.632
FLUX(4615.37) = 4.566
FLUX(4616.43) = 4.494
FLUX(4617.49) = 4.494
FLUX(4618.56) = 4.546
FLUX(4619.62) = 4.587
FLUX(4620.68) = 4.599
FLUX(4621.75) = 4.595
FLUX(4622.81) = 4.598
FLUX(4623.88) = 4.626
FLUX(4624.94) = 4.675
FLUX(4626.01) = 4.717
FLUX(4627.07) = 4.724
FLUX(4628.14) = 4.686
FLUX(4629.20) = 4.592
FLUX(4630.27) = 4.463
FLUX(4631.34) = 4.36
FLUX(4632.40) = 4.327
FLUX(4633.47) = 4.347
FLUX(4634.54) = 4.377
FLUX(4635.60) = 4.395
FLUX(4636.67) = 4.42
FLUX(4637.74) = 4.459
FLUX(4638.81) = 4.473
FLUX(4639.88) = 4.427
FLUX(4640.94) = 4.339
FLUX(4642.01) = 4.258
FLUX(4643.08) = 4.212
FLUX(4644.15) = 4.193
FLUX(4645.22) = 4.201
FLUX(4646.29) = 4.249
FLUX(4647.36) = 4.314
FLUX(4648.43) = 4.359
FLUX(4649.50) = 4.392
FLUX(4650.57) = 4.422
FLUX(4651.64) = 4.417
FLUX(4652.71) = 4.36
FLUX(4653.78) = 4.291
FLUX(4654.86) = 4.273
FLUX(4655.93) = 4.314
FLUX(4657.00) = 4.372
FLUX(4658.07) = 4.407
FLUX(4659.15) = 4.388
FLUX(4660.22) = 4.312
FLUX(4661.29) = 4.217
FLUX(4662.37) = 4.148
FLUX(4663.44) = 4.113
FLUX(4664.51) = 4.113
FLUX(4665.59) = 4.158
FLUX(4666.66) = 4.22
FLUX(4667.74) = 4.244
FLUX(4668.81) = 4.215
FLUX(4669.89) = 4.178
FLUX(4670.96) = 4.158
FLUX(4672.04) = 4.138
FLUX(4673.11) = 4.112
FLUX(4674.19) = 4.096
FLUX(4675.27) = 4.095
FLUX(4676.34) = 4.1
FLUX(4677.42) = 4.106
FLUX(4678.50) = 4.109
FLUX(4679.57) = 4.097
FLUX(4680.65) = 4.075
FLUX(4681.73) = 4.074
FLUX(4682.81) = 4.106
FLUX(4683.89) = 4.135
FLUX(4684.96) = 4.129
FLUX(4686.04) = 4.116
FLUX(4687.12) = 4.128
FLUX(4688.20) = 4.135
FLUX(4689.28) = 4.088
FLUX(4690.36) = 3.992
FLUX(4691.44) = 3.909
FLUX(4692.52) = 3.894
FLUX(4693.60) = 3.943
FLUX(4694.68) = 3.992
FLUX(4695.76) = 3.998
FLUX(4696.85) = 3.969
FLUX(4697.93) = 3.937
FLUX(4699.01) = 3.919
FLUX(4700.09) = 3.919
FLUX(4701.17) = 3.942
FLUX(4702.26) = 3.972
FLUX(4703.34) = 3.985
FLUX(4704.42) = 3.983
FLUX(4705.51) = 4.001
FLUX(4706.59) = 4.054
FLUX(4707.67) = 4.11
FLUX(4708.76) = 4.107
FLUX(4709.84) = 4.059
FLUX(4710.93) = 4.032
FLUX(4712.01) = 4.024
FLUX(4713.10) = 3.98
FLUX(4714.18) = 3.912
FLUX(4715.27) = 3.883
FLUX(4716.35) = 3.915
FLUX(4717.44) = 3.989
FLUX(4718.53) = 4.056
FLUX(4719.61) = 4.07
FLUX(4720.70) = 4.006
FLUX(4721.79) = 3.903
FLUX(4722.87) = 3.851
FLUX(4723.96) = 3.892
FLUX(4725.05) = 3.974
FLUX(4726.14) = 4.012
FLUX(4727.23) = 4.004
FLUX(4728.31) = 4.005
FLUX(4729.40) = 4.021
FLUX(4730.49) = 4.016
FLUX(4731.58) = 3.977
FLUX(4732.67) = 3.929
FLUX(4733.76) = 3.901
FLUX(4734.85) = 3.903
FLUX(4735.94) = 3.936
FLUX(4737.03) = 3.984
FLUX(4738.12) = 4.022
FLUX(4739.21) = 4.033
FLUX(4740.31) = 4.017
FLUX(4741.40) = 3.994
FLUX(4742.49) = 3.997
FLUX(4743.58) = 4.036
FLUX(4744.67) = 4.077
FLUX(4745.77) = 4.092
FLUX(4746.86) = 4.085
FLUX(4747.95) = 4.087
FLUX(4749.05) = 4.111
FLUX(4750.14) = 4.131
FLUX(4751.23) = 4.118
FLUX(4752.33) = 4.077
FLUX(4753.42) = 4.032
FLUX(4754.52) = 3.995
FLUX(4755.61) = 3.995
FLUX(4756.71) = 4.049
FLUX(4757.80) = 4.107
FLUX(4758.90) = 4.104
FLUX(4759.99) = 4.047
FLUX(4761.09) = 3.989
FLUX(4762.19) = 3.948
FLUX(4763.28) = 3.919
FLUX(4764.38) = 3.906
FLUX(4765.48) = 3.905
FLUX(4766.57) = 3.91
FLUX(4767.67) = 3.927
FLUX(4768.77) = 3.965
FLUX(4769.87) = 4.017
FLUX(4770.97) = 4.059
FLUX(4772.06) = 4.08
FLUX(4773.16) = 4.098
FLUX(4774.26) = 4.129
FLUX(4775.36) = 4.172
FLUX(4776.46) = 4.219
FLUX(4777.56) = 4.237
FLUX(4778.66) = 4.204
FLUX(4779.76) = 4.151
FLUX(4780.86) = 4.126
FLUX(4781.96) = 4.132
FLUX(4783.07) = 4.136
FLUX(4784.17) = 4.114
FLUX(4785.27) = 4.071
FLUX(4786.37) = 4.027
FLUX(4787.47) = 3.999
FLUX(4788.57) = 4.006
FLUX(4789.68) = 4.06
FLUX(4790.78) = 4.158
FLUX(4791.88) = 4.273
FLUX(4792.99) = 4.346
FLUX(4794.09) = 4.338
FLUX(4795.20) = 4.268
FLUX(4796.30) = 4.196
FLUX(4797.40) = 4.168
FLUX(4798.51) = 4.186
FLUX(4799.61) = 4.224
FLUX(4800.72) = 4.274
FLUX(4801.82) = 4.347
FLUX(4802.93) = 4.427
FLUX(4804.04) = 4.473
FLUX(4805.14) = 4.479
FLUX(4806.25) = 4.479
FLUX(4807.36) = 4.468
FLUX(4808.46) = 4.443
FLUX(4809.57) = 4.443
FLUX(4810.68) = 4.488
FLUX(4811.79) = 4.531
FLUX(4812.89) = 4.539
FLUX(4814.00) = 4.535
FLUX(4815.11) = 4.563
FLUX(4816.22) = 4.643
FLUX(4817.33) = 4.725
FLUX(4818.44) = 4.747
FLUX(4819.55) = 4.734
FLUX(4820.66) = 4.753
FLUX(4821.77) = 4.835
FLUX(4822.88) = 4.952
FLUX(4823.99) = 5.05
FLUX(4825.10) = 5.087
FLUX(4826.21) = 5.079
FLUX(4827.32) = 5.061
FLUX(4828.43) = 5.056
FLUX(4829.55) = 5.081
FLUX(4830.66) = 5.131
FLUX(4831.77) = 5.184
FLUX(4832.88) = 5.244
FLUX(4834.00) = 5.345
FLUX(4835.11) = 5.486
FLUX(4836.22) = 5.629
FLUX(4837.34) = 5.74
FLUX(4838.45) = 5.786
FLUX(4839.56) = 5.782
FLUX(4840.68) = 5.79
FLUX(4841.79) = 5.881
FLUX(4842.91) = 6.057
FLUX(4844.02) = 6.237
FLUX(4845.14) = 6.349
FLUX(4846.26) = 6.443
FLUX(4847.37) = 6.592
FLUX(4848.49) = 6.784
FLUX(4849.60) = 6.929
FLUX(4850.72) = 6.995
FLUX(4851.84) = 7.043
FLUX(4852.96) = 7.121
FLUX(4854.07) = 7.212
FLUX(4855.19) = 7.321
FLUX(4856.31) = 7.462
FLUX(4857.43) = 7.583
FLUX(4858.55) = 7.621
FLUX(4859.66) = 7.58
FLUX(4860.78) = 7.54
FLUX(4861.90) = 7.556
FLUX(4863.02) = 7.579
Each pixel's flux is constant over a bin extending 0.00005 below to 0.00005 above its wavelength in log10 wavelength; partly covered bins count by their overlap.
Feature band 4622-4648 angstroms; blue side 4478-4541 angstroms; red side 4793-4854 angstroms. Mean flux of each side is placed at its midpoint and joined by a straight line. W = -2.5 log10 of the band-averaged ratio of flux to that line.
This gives 0.11 mag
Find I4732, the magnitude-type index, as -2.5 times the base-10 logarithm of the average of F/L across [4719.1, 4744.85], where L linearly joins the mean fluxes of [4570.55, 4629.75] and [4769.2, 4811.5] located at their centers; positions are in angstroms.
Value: 0.10 mag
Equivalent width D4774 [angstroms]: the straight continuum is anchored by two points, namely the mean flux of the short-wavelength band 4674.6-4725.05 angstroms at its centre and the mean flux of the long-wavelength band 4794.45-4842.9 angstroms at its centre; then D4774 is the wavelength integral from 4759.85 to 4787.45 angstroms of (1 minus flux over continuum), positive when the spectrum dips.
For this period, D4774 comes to 2.9 angstroms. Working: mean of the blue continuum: 4.01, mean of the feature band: 4.06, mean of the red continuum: 4.86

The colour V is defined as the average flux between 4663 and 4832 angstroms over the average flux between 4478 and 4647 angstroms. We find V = 0.9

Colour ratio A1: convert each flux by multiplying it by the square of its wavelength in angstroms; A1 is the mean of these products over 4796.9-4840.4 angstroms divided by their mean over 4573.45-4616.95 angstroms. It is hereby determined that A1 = 1.2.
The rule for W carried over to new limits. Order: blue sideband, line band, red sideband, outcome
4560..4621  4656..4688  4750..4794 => 0.055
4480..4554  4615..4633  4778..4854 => 0.057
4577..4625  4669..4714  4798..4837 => 0.156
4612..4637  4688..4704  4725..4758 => 0.068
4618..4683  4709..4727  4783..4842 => 0.131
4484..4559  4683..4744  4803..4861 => 0.302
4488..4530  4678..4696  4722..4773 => 0.034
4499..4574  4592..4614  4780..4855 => 0.069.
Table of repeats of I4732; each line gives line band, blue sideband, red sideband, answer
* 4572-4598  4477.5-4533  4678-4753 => -0.06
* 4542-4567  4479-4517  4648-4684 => -0.05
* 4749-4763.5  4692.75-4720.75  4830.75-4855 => 0.18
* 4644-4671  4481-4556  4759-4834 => 0.07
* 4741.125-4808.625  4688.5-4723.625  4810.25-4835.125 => 0.10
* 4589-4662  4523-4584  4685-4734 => -0.02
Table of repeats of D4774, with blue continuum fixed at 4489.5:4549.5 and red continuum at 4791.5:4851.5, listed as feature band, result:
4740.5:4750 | 1.77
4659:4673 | 2.03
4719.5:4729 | 1.92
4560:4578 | 0.22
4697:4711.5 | 2.77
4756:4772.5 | 3.35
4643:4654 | 1.28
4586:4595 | 0.13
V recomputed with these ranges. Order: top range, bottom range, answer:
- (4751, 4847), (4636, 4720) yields 1.10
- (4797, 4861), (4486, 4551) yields 1.16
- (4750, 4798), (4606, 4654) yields 0.91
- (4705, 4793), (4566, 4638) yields 0.88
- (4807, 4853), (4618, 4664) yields 1.23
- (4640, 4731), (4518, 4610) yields 0.88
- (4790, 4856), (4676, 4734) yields 1.30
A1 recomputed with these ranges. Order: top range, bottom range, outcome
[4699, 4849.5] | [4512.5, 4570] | 1.03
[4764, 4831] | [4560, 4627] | 1.03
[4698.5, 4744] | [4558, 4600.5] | 0.90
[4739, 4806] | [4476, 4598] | 0.97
